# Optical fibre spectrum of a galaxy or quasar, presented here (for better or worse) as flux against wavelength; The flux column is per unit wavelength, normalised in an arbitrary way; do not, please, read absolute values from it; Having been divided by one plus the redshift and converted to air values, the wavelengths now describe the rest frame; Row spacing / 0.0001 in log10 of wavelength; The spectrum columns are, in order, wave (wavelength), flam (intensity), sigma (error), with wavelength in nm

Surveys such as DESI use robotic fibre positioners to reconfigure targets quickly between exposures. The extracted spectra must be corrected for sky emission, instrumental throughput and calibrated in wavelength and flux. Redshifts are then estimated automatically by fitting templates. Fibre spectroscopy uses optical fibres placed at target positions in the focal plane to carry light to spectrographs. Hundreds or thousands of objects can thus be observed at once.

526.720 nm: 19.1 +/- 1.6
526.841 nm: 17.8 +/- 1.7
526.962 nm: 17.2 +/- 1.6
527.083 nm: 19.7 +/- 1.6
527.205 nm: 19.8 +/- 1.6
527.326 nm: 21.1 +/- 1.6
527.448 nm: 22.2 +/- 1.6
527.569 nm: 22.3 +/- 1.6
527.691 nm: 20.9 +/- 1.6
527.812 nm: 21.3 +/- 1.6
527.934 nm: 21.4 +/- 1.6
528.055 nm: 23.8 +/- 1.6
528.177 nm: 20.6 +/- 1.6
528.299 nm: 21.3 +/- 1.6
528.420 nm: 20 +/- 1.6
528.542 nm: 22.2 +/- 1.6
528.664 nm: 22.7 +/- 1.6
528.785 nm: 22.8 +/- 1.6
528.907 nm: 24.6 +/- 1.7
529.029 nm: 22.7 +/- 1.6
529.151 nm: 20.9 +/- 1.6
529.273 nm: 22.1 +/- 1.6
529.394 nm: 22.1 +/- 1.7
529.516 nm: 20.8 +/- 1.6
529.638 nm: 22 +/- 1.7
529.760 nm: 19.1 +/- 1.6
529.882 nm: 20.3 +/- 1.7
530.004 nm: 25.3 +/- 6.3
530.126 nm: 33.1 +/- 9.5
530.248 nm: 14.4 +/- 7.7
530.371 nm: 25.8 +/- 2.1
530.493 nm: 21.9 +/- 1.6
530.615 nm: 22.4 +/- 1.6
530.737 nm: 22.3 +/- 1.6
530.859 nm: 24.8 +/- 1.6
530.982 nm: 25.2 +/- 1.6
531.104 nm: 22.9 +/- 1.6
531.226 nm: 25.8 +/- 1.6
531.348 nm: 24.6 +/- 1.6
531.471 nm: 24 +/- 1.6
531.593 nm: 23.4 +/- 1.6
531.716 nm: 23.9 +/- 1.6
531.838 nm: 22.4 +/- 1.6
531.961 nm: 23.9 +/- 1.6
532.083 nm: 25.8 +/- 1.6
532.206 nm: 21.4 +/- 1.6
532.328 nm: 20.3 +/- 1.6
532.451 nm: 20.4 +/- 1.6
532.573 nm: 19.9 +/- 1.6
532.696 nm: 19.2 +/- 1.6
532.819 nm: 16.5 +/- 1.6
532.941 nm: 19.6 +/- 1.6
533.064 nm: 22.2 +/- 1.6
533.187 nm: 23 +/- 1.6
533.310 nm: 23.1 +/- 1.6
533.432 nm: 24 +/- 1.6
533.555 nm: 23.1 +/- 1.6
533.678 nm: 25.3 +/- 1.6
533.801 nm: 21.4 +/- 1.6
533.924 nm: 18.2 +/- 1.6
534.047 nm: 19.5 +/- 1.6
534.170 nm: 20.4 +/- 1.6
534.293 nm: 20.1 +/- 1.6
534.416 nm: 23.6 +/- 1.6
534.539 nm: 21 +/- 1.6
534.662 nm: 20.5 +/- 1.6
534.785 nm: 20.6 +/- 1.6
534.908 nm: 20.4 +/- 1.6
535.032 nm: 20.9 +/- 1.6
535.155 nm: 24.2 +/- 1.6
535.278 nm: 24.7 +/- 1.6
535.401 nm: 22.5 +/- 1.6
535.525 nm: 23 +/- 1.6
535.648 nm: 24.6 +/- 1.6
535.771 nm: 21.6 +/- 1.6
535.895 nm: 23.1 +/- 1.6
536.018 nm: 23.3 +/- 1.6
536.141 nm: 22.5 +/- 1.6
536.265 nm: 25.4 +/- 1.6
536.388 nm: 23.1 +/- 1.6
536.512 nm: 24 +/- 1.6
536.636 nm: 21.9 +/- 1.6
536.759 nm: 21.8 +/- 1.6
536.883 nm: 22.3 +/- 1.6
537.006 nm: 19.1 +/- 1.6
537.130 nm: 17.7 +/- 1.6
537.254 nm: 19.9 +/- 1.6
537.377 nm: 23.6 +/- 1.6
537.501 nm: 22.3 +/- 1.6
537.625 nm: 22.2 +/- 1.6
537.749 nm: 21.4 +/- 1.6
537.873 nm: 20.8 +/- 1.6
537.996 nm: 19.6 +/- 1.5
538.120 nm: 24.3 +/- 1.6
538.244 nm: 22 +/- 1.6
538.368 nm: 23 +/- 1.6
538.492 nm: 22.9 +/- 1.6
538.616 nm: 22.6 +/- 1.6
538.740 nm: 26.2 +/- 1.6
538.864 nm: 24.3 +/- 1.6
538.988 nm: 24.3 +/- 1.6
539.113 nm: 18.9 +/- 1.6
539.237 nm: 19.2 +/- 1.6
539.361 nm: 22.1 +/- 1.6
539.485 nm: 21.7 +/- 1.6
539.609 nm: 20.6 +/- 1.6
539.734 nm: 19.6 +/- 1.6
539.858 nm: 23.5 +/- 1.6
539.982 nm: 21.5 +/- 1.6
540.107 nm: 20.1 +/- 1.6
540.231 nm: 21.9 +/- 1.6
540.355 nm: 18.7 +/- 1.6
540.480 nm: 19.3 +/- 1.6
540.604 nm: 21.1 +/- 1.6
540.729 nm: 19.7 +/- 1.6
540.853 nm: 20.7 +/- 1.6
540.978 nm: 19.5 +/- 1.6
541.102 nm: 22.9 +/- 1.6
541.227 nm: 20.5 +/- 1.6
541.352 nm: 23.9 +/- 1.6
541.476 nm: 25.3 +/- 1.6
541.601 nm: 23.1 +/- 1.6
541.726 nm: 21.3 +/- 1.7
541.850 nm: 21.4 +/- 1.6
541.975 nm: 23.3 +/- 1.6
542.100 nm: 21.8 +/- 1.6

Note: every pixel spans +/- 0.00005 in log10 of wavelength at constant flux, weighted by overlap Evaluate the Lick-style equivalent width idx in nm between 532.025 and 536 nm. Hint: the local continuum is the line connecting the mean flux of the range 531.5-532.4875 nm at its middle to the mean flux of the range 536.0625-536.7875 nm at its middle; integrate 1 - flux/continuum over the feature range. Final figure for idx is 0.22 nm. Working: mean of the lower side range 22.8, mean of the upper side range 23.2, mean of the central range 21.7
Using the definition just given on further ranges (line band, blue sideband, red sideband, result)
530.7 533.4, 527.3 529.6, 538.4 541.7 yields -0.082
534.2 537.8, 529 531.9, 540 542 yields 0.009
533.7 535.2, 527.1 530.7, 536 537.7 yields 0.072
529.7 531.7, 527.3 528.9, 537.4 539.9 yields -0.143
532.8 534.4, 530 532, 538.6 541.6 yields 0.120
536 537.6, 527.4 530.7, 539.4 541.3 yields -0.061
